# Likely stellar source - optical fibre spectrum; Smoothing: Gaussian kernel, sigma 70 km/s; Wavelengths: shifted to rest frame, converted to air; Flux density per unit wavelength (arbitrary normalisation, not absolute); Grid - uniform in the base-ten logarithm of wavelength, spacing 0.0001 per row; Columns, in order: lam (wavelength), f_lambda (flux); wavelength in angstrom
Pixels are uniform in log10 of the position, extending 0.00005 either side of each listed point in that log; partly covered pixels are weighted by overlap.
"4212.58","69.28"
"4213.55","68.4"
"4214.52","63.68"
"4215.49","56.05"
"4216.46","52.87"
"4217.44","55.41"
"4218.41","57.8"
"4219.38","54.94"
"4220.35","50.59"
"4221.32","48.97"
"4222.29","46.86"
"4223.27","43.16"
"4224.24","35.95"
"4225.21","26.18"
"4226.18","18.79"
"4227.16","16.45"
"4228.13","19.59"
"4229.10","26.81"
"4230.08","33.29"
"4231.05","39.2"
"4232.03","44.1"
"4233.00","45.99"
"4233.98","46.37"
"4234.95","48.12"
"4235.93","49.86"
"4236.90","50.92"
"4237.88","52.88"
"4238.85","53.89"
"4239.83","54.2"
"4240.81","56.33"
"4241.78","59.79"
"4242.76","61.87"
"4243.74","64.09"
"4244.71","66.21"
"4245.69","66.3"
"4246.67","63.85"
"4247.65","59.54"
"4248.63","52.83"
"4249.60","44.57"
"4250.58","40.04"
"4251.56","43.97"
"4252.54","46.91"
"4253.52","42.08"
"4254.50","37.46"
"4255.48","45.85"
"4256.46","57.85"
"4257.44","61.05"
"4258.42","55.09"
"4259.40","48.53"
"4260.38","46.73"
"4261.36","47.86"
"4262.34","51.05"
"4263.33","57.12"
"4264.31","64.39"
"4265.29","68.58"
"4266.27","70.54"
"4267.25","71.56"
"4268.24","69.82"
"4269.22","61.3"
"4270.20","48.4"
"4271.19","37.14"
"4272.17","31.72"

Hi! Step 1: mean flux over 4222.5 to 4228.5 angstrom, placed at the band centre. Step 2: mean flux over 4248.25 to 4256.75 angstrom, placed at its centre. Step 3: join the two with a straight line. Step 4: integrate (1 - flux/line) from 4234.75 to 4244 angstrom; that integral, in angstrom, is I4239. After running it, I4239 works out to -4.6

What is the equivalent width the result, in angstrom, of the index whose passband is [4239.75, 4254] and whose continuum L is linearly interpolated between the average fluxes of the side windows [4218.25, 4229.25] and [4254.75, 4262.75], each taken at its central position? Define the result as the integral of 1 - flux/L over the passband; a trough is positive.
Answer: -2.7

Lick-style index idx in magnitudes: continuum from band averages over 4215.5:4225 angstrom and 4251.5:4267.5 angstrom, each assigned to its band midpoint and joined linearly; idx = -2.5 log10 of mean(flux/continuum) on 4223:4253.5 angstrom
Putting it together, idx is 0.12 mag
